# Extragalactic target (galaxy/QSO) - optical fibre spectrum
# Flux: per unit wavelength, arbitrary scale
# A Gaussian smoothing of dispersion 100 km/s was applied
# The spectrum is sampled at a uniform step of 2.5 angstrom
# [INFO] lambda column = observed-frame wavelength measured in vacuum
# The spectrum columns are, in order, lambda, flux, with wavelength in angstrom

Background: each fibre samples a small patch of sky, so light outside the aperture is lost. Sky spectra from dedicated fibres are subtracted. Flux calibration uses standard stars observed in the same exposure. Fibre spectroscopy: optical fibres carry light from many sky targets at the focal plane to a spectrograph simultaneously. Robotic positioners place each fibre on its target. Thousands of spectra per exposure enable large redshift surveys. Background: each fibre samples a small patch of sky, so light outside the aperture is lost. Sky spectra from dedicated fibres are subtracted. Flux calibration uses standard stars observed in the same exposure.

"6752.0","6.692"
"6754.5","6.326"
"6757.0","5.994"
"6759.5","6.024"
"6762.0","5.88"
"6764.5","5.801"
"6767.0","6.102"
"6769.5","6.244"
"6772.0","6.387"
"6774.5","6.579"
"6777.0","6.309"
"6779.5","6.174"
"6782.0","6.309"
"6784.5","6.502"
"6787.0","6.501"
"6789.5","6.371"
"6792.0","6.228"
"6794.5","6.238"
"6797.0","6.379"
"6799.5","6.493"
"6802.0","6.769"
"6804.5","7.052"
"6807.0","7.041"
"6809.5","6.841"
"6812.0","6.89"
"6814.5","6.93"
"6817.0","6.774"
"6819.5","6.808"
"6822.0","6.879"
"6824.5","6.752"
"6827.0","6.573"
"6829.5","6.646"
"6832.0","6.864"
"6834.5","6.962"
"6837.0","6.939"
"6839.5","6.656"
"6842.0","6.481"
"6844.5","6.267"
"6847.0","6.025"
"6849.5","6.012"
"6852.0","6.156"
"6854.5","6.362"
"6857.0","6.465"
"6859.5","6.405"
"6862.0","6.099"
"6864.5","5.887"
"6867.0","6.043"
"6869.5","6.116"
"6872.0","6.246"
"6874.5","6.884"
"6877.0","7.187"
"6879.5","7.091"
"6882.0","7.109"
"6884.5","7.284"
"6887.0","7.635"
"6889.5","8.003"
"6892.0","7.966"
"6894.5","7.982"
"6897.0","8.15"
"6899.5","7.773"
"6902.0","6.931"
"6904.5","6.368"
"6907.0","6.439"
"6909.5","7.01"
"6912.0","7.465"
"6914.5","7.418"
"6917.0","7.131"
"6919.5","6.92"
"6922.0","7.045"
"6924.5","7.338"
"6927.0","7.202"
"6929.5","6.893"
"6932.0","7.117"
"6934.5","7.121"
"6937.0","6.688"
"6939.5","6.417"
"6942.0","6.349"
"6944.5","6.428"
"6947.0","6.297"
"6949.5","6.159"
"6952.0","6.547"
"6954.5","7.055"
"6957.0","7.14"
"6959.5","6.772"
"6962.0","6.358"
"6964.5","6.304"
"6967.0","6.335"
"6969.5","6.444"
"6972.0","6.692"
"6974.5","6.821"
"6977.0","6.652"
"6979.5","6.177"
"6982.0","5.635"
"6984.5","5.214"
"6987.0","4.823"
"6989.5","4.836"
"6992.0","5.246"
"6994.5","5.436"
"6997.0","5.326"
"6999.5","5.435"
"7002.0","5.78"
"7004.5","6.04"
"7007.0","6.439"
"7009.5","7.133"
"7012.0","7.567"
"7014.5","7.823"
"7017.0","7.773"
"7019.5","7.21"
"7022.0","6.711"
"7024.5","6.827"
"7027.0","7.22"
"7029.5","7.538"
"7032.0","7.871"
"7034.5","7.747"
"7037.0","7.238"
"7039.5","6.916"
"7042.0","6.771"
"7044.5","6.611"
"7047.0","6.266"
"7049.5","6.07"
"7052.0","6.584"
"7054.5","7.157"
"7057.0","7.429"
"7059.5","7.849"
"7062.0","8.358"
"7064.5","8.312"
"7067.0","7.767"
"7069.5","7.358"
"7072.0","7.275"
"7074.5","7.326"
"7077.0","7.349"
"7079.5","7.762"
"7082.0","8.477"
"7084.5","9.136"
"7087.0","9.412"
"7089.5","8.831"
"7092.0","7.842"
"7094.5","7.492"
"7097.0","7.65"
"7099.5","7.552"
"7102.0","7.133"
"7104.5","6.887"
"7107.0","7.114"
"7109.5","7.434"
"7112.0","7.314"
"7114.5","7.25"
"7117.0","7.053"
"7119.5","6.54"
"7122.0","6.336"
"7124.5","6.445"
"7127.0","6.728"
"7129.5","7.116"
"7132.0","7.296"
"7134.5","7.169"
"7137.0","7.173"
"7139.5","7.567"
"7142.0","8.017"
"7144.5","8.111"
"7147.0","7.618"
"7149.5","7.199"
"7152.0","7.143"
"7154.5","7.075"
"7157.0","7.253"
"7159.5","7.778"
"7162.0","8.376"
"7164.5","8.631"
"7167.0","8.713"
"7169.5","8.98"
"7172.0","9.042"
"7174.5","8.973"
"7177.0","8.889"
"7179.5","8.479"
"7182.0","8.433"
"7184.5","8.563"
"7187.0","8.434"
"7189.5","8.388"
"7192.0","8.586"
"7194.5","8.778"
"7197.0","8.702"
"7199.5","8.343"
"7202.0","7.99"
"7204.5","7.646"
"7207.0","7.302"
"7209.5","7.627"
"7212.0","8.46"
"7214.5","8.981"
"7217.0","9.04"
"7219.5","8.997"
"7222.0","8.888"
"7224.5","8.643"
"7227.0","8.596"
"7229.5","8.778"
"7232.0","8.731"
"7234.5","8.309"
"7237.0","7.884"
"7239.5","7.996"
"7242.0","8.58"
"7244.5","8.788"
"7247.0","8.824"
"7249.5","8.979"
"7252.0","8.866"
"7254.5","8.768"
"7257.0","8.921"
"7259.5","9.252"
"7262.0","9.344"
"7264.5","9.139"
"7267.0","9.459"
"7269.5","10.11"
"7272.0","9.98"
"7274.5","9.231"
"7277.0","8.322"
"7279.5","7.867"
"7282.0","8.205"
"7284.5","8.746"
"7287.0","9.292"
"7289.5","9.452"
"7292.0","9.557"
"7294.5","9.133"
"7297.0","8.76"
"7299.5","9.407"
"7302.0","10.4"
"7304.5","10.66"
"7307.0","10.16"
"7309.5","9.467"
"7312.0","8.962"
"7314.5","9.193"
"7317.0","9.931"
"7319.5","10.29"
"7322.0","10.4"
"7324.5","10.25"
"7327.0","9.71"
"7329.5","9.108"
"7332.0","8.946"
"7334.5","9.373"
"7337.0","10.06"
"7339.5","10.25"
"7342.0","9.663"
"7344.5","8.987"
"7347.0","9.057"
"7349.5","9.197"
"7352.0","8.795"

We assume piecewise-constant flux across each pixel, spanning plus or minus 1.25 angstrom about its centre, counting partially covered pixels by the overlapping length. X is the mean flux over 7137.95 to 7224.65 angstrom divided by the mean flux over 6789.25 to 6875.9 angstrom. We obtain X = 1.27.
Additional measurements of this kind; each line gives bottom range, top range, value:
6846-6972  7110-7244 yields 1.18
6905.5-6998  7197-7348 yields 1.40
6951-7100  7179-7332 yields 1.29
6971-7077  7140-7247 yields 1.23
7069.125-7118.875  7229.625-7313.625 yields 1.18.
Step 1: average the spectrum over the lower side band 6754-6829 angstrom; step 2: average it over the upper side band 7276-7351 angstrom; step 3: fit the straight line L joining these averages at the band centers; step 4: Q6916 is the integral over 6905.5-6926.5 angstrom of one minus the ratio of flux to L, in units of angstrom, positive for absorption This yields 0.26 angstrom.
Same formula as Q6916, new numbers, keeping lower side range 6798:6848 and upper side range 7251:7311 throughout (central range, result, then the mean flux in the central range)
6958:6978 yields 2.61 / 6.55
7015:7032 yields 1.21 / 7.29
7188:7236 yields 2.32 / 8.46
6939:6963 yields 2.85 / 6.56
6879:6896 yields -1.24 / 7.61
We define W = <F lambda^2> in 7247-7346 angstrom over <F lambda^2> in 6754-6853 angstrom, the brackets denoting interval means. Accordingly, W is 1.7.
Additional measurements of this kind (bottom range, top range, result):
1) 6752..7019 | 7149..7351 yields 1.50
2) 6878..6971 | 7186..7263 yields 1.33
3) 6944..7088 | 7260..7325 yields 1.49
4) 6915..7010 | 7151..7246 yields 1.41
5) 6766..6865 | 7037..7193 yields 1.28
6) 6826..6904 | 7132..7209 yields 1.30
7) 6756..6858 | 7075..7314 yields 1.44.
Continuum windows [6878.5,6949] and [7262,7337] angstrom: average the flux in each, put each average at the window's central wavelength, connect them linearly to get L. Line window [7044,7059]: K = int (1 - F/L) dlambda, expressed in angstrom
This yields 2.3 angstrom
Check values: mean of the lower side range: 7.12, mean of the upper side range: 9.44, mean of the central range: 6.75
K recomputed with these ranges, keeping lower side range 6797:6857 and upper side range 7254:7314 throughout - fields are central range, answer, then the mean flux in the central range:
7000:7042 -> 3.8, 7.07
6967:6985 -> 2.9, 6.28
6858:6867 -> 1.0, 6.13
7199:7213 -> 1.5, 7.86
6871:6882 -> 0.1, 6.89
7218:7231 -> 0.2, 8.78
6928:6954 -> 2.4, 6.62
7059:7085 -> 0.6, 7.87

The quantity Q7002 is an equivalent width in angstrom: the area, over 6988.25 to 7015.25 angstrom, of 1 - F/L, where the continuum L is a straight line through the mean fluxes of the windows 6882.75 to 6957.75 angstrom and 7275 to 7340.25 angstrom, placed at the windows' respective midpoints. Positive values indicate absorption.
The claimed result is 5.4 angstrom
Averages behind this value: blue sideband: 7.08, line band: 6.06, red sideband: 9.45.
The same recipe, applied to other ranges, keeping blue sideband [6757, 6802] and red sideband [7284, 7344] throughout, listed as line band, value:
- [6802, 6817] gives -1.1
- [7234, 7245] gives 1.1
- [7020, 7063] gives 4.3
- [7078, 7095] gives -0.5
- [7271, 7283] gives 0.9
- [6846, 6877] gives 2.4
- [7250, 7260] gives 0.4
